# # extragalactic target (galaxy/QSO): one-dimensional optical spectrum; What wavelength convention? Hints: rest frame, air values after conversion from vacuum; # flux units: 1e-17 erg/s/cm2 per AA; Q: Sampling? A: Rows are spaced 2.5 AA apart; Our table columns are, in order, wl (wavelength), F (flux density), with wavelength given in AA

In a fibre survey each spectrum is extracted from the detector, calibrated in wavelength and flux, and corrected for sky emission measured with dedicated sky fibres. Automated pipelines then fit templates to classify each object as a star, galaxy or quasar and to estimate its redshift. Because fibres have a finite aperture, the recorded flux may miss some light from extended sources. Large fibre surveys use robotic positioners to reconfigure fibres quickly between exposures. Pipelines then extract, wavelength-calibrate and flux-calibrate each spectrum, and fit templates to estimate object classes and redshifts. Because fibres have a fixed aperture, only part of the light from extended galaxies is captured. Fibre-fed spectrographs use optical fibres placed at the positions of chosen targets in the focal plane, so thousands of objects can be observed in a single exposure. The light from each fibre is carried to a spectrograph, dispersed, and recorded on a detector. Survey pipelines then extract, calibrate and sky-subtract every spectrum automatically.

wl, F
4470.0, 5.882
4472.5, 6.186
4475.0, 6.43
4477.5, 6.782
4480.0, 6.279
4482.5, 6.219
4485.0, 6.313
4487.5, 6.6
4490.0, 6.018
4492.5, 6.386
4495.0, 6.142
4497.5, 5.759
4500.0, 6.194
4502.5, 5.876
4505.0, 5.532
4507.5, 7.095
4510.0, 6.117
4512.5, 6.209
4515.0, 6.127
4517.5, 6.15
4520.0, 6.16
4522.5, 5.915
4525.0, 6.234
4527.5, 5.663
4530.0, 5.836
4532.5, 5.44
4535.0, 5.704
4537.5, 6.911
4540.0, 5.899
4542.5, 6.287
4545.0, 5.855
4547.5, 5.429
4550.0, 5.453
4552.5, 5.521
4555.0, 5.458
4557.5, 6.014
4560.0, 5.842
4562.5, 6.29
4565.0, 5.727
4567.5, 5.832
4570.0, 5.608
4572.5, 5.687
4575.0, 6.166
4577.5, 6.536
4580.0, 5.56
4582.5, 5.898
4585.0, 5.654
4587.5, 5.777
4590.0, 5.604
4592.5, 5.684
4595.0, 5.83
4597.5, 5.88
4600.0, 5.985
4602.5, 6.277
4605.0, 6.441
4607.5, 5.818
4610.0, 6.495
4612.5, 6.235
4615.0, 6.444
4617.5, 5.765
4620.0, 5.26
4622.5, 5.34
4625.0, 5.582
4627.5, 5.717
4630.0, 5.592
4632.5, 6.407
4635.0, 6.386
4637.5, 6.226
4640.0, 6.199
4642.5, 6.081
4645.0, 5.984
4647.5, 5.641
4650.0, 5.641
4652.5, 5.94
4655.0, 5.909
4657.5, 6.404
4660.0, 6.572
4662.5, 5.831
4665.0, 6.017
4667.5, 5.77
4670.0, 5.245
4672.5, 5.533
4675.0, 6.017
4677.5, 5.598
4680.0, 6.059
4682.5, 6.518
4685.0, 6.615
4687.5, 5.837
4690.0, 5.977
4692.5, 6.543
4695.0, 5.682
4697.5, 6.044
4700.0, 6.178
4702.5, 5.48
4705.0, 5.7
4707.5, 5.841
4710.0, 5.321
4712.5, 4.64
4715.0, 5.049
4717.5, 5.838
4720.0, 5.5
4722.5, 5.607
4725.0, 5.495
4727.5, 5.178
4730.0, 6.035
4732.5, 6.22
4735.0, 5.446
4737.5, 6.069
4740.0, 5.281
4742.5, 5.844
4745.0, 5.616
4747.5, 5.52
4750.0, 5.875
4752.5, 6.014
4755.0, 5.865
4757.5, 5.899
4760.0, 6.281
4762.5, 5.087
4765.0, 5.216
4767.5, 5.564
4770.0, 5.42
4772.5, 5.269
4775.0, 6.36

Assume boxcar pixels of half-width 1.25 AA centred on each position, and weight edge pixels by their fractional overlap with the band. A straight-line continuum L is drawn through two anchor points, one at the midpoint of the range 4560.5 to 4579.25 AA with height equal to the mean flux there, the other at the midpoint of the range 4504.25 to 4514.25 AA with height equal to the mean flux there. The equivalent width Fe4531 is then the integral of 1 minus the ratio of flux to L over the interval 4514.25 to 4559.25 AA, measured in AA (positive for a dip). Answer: 1.8 AA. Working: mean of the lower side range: 6.27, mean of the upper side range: 5.96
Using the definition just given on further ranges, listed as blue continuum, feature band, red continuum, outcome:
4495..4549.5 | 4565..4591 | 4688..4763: 0.4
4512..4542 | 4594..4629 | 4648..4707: 0.3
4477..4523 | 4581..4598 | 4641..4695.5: 0.9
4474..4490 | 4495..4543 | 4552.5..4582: 0.9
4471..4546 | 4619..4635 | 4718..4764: 0.6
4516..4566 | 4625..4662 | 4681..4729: -1.5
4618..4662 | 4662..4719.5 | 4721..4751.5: 0.1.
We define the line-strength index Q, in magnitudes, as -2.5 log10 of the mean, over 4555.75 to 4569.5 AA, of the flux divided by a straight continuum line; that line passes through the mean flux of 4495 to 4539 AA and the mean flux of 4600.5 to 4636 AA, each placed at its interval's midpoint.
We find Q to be 0.02 mag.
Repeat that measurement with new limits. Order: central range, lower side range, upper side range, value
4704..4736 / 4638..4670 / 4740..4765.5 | 0.05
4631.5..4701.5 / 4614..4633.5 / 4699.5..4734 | -0.07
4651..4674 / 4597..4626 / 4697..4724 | -0.03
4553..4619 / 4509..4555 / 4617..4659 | 0.00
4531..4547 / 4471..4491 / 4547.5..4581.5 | 0.00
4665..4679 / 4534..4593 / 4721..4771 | 0.01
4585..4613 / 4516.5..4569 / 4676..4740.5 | -0.03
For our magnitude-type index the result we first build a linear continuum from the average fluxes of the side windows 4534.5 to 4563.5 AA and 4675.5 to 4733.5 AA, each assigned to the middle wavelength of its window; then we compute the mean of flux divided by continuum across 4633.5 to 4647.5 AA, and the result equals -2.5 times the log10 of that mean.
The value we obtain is -0.06 mag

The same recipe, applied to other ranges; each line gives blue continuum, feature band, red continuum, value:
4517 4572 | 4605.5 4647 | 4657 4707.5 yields -0.01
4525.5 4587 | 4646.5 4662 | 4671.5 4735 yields -0.04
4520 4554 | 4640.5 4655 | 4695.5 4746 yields -0.03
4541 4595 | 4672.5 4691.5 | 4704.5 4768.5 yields -0.07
